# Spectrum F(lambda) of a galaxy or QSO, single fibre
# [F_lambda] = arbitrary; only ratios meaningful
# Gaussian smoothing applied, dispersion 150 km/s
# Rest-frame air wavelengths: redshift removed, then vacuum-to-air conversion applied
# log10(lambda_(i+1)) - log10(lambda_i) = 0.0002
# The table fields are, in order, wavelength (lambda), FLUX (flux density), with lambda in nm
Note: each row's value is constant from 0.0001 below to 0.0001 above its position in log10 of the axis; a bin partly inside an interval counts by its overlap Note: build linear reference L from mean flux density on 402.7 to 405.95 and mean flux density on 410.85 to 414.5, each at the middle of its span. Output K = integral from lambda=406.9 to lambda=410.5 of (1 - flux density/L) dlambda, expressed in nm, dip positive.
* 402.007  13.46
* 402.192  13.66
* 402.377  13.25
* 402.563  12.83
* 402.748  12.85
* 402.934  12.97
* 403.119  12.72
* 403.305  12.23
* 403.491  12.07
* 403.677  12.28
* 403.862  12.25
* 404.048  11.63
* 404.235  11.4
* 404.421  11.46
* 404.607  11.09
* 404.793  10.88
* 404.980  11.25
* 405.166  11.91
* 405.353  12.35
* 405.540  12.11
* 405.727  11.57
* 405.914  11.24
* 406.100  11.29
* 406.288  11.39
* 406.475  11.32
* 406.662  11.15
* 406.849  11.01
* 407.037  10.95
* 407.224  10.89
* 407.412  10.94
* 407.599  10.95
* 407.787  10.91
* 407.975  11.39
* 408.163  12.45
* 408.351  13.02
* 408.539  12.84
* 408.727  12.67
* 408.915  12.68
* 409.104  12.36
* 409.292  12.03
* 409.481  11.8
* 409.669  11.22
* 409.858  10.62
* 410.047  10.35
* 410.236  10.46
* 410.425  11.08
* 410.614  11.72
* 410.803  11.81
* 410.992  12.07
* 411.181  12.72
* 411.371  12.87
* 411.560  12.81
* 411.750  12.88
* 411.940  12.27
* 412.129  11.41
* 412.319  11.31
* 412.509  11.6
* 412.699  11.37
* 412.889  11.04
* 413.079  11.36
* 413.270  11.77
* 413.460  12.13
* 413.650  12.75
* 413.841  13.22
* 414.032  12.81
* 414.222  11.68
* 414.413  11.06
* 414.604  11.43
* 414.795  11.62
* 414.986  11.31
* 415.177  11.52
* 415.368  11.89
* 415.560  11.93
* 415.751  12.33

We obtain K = 0.13 nm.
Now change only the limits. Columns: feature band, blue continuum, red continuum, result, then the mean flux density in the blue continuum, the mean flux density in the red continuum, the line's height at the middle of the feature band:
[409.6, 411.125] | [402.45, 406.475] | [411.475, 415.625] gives 0.09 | 11.9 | 11.9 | 11.9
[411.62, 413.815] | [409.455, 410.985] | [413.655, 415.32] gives -0.05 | 11.2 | 11.9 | 11.6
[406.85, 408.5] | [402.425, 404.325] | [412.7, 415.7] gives 0.09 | 12.3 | 11.8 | 12.1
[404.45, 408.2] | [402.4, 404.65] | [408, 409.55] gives 0.30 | 12.2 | 12.4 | 12.3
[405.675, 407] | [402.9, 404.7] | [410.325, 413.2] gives 0.08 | 12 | 11.9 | 12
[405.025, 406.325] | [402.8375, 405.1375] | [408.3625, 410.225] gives 0.02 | 11.9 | 11.8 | 11.8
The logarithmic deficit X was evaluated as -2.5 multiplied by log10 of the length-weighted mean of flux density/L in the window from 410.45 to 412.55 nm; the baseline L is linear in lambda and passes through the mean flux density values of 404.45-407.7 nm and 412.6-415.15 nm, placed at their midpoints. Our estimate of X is -0.04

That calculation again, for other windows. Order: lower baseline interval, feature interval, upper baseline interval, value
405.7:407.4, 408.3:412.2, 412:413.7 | -0.050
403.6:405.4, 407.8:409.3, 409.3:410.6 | -0.109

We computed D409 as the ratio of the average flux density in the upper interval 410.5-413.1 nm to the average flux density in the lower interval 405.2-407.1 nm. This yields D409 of 1.04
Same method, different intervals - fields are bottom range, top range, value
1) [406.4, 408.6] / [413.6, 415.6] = 1.04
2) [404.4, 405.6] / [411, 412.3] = 1.07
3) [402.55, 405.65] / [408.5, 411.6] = 0.99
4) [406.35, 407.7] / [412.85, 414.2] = 1.10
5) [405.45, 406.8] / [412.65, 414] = 1.05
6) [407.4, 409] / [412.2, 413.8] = 0.97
